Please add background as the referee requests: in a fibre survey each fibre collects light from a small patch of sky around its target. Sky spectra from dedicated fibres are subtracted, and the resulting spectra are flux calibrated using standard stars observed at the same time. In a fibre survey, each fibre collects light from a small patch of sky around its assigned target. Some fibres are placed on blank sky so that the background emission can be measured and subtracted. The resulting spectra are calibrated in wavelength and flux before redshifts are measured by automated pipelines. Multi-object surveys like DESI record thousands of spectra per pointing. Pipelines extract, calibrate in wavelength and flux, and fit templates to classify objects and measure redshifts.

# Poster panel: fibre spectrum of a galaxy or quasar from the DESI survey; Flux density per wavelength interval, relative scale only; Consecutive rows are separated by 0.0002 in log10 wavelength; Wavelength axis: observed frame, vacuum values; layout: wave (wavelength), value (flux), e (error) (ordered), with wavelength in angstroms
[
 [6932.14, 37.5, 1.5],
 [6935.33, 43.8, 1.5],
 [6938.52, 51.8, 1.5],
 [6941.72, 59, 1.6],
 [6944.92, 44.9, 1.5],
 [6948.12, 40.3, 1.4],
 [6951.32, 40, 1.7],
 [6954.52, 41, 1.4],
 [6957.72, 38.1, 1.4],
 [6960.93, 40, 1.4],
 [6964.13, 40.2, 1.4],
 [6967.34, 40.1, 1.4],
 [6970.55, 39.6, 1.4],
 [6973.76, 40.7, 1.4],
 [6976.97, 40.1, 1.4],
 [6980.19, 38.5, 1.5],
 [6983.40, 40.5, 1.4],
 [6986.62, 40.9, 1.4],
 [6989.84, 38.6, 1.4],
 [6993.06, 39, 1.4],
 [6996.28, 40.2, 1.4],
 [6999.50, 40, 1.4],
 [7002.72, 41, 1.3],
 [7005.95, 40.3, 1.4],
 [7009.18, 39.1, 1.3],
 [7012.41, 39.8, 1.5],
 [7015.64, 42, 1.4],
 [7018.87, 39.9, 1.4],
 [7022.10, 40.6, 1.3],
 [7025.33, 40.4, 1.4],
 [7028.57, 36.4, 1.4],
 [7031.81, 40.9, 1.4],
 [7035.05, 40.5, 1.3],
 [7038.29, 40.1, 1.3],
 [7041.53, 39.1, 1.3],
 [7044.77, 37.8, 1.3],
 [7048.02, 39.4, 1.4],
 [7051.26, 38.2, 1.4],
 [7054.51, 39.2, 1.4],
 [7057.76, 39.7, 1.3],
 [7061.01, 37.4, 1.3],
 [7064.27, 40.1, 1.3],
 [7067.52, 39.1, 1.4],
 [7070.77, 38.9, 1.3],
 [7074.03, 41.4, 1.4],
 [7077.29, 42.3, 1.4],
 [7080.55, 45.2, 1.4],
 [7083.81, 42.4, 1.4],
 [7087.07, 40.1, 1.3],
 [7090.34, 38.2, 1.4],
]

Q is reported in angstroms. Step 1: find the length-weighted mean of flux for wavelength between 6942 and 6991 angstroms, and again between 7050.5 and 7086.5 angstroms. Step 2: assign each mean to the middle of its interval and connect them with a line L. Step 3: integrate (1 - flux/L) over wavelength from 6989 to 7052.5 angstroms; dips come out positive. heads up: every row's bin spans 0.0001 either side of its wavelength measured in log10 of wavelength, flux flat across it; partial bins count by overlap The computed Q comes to 1.4 angstroms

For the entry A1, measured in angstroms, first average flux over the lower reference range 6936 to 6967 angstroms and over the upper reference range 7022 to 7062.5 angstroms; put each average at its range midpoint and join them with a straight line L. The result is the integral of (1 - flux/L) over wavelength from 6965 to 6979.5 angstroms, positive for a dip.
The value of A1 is 0.91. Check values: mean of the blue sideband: 43.8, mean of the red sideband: 39.2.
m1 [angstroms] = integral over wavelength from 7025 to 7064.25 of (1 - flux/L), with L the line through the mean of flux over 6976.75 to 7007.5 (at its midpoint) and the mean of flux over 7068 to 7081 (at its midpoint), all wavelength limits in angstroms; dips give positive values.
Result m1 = 1.70 angstroms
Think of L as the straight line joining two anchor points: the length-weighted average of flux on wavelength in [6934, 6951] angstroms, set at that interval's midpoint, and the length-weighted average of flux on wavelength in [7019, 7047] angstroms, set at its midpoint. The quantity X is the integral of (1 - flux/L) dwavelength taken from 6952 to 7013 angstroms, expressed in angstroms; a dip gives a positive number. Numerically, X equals 5.5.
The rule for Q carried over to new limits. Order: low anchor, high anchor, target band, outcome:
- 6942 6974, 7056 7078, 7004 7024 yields 0.1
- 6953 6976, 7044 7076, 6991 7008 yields -0.2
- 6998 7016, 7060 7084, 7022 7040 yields 0.3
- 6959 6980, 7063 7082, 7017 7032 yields 0.4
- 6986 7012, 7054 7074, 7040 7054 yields 0.3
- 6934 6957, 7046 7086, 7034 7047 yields 0.6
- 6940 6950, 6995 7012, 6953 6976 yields 2.7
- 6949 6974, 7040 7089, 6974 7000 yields 0.1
